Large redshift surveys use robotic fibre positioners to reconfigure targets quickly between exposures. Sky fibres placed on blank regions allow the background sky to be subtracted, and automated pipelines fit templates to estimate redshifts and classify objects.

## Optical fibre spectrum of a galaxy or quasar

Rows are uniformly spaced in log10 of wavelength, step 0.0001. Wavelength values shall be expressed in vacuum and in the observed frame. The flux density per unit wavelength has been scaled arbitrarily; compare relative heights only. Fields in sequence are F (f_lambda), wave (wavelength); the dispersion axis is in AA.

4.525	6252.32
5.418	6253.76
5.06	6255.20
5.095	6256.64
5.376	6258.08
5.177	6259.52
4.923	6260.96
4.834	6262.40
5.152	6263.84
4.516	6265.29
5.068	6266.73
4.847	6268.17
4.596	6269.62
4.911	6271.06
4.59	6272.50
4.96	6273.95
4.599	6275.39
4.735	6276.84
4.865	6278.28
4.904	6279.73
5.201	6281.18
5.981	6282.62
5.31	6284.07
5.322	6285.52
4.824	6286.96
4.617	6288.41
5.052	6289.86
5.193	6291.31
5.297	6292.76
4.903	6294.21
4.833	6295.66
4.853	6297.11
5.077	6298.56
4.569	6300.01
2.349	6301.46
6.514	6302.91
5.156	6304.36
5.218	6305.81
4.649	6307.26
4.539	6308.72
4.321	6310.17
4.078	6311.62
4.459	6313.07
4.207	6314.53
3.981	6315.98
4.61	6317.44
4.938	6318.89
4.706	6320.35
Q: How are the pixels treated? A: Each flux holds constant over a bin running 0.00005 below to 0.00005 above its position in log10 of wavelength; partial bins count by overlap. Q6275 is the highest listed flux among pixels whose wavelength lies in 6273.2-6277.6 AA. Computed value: 4.96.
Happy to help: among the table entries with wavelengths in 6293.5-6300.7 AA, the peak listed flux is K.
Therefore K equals 5.077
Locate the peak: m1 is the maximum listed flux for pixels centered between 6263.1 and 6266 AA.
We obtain 5.152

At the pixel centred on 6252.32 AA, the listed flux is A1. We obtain 4.525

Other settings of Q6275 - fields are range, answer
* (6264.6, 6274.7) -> 5.068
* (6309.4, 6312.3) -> 4.321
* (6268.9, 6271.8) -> 4.911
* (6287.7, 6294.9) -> 5.297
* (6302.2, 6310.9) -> 6.514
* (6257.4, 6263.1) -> 5.376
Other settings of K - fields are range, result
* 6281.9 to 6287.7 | 5.981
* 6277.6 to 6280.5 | 4.904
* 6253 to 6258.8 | 5.418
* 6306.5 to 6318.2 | 4.649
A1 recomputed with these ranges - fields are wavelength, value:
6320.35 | 4.706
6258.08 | 5.376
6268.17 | 4.847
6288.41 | 4.617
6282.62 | 5.981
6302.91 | 6.514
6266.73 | 5.068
